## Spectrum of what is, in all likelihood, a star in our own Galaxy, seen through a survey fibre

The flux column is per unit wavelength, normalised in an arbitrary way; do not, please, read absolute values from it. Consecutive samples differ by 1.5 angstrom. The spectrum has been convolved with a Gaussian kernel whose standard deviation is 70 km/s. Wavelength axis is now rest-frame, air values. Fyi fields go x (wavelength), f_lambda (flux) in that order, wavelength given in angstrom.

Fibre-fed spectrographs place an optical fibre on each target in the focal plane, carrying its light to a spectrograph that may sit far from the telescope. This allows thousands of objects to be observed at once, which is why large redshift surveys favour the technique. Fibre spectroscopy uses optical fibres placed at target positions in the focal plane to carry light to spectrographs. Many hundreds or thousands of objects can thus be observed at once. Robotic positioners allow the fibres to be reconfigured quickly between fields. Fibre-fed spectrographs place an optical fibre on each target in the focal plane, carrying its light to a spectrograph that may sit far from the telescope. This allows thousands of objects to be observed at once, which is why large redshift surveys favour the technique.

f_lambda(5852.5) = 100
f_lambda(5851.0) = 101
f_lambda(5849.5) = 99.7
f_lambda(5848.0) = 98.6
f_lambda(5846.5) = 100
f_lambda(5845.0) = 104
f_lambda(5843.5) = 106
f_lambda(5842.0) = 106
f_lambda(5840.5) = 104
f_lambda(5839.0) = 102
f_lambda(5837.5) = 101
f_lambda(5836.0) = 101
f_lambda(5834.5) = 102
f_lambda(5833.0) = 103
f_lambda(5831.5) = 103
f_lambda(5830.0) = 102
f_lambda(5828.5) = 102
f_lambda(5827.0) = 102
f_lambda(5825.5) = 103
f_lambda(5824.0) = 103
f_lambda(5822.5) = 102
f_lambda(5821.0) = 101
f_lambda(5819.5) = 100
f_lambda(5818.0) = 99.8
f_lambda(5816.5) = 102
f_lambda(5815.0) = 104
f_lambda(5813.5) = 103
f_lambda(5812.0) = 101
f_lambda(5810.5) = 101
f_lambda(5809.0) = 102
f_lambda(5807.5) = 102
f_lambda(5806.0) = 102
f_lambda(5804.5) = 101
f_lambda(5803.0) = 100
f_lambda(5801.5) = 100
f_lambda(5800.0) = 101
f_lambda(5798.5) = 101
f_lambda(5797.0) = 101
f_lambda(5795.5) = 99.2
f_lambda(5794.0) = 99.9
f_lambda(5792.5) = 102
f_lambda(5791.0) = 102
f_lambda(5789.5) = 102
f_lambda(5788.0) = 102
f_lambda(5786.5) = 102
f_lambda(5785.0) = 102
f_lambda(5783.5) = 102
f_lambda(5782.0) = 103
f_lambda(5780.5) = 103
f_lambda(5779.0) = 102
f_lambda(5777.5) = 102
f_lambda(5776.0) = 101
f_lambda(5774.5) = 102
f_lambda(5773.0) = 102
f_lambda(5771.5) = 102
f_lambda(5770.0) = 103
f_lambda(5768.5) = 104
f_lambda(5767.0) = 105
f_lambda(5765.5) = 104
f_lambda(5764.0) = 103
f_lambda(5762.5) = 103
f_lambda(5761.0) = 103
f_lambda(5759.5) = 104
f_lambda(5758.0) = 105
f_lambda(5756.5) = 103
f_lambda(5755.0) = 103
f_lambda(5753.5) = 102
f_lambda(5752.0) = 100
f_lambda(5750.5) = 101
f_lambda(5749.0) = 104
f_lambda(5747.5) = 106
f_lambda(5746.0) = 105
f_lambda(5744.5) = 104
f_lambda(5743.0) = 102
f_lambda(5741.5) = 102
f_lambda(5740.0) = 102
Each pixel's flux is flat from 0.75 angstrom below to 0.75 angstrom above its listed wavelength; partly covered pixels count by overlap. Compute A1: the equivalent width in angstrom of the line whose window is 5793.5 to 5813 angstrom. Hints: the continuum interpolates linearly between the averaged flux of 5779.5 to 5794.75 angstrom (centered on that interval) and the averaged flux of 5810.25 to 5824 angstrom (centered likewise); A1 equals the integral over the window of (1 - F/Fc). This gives 0.2 angstrom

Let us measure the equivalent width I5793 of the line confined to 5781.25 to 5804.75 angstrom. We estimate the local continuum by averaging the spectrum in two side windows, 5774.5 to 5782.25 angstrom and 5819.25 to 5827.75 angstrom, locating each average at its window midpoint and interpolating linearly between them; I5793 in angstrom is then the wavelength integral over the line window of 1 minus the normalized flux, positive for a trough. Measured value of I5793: 0.2 angstrom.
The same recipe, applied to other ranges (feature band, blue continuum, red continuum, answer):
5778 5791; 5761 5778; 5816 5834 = 0.0 angstrom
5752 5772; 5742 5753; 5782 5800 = -0.1 angstrom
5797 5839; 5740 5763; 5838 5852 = 0.4 angstrom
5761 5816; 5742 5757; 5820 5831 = 0.3 angstrom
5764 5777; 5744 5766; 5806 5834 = 0.0 angstrom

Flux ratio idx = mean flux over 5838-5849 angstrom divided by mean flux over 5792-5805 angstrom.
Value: 1.0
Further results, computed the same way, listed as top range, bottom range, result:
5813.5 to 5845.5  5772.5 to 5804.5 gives 1.01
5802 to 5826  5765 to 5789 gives 0.99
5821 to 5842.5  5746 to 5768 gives 0.99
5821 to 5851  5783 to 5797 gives 1.01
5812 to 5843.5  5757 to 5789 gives 1.00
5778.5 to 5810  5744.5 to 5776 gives 0.98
